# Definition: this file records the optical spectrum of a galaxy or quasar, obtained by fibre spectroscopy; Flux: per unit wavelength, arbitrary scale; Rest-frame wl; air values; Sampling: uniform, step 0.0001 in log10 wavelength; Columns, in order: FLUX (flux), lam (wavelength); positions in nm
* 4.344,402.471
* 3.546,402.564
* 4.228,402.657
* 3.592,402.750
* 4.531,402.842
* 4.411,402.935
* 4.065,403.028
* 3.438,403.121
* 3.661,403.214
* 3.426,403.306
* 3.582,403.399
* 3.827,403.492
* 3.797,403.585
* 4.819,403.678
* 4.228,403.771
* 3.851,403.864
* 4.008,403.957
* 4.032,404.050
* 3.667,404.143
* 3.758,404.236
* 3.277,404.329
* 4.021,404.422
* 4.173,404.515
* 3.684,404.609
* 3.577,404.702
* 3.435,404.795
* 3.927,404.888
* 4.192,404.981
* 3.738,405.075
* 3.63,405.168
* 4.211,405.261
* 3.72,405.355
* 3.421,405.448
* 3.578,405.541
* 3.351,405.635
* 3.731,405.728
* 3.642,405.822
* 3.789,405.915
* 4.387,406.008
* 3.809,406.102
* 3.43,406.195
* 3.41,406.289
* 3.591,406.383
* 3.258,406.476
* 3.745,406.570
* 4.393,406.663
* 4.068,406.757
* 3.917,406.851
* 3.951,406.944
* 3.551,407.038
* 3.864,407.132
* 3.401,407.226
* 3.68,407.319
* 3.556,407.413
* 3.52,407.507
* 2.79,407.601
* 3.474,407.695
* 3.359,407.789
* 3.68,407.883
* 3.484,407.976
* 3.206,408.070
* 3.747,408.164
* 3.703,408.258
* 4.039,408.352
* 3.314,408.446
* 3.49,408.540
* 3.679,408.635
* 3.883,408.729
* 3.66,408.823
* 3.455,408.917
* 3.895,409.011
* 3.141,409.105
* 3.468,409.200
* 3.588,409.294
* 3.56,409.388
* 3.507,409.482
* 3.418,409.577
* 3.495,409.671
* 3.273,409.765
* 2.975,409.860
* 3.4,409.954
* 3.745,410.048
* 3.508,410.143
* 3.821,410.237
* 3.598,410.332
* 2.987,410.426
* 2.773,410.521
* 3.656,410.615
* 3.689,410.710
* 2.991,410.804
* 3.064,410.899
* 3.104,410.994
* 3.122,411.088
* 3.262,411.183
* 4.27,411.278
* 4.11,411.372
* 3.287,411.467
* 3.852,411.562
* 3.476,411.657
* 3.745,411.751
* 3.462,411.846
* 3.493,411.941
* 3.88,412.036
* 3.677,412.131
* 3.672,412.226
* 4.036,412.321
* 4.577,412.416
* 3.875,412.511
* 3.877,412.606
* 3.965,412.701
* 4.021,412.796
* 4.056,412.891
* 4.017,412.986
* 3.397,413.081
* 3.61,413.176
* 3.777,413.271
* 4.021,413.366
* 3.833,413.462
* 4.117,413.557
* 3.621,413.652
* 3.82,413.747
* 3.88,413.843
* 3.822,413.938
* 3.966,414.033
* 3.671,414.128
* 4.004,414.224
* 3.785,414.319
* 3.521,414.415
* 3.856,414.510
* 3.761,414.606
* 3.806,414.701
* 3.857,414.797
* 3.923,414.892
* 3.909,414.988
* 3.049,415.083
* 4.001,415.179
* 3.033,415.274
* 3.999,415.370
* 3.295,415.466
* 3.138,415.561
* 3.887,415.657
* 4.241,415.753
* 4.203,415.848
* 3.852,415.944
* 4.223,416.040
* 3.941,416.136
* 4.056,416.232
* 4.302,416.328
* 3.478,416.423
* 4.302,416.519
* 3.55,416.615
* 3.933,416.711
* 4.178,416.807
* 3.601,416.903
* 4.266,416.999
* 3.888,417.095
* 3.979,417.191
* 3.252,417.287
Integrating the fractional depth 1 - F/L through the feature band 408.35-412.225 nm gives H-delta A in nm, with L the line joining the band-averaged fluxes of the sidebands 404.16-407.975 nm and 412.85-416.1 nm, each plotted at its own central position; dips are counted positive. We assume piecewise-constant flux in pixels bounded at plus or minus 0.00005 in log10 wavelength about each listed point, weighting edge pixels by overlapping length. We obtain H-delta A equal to 0.25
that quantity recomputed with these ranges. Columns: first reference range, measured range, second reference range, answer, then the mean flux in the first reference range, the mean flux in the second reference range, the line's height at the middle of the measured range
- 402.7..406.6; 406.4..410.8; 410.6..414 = 0.25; 3.8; 3.73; 3.76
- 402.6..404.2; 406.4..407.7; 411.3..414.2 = 0.08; 3.95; 3.83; 3.9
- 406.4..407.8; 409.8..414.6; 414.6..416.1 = 0.05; 3.64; 3.76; 3.72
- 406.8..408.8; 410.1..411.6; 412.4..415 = 0.12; 3.59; 3.86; 3.73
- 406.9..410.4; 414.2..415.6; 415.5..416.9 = 0.07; 3.53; 3.93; 3.86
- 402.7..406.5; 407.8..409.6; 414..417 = 0.11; 3.8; 3.82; 3.81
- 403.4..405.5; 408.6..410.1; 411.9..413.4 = 0.14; 3.86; 3.87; 3.87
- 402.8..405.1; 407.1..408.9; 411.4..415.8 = 0.13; 3.88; 3.77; 3.84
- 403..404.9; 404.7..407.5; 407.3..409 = -0.04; 3.82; 3.54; 3.68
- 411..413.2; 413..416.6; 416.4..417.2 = 0.04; 3.76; 3.92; 3.85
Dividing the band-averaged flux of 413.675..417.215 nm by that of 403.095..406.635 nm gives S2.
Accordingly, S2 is 1.02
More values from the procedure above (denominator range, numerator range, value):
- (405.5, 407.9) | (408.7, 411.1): 0.94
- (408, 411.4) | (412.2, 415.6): 1.09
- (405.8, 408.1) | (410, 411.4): 0.94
